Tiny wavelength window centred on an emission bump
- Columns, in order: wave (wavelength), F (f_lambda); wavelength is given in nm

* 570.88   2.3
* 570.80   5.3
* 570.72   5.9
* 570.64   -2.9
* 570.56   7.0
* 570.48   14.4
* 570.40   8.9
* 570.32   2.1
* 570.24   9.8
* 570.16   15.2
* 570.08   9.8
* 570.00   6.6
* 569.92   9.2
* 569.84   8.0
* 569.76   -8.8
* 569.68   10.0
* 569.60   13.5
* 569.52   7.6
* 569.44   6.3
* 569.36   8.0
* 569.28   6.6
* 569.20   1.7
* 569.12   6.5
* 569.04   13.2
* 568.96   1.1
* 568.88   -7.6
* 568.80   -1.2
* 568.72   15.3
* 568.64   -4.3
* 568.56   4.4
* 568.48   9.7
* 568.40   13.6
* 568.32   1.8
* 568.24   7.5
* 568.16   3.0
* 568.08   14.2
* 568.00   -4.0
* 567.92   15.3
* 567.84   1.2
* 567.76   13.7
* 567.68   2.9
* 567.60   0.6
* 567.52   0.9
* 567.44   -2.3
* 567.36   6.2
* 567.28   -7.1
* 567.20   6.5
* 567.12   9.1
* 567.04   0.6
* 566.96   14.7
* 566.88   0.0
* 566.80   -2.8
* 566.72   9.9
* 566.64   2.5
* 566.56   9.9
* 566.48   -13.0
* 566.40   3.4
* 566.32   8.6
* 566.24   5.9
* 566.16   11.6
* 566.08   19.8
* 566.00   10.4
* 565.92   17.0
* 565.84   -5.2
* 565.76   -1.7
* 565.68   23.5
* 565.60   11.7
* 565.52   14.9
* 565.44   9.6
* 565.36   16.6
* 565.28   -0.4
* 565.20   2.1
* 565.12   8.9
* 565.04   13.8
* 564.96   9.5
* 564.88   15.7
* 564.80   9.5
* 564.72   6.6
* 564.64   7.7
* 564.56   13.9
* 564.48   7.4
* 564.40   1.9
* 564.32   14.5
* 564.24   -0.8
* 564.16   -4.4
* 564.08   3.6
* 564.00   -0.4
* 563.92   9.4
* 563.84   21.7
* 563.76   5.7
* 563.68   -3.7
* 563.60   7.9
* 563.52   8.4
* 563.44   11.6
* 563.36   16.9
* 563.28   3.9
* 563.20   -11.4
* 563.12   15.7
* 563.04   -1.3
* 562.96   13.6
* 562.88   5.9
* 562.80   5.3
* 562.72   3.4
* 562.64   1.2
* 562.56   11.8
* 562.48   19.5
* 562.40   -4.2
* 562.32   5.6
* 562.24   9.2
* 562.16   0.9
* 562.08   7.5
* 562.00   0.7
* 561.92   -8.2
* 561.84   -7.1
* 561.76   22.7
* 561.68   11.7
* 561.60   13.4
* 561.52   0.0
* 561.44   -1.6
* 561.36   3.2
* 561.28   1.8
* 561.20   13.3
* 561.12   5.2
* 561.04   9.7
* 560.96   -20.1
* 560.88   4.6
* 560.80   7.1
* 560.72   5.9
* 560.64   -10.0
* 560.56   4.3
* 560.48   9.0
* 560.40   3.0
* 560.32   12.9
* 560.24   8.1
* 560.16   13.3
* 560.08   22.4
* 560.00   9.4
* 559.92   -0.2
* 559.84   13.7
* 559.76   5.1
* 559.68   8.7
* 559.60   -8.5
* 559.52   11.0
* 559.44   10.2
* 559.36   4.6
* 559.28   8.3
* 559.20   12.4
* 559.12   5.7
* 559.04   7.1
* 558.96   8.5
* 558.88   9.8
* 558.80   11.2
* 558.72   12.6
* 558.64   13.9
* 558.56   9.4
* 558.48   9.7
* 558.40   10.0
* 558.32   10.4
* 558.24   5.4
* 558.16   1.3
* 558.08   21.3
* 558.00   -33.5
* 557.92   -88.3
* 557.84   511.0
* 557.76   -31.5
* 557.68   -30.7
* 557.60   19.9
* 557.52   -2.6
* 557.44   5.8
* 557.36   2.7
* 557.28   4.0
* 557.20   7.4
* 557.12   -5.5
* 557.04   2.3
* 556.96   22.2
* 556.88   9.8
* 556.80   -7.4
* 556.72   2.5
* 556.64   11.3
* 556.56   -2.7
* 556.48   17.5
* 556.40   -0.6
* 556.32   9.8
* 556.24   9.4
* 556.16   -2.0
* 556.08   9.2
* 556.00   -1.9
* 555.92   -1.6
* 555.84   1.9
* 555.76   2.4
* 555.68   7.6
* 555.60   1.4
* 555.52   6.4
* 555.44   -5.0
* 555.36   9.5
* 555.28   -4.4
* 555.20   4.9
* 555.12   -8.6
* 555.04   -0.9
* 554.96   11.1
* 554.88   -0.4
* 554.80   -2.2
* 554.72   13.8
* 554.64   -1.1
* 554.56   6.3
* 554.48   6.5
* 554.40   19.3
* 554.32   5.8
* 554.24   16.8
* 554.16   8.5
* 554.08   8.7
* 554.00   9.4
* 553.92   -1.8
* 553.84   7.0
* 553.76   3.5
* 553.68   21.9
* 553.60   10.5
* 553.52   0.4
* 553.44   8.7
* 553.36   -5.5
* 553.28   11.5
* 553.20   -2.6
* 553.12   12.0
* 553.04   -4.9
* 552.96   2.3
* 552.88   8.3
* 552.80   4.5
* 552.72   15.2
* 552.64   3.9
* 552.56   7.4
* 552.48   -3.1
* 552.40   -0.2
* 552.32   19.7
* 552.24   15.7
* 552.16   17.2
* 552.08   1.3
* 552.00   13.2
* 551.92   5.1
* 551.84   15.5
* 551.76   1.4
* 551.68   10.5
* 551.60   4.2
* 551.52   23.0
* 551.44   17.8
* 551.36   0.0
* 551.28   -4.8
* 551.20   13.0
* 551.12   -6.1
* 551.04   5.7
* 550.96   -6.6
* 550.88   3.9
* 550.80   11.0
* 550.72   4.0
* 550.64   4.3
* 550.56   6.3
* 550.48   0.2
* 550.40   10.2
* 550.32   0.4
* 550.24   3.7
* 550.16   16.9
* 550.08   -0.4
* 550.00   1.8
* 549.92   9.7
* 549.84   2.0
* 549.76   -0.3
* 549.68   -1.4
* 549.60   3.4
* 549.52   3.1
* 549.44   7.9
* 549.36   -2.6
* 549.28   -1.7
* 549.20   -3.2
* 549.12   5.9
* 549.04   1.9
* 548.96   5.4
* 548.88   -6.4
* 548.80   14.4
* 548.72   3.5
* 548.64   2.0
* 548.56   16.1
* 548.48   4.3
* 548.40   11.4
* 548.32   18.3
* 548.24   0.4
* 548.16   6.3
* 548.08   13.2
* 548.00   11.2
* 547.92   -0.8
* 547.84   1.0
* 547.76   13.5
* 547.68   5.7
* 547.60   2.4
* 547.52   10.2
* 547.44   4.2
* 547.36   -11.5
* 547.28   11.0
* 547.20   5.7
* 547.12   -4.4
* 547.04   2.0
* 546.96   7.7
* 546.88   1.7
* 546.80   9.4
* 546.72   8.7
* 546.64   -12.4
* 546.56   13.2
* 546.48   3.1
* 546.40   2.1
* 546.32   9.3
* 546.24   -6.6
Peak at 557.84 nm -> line Mg II 2798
